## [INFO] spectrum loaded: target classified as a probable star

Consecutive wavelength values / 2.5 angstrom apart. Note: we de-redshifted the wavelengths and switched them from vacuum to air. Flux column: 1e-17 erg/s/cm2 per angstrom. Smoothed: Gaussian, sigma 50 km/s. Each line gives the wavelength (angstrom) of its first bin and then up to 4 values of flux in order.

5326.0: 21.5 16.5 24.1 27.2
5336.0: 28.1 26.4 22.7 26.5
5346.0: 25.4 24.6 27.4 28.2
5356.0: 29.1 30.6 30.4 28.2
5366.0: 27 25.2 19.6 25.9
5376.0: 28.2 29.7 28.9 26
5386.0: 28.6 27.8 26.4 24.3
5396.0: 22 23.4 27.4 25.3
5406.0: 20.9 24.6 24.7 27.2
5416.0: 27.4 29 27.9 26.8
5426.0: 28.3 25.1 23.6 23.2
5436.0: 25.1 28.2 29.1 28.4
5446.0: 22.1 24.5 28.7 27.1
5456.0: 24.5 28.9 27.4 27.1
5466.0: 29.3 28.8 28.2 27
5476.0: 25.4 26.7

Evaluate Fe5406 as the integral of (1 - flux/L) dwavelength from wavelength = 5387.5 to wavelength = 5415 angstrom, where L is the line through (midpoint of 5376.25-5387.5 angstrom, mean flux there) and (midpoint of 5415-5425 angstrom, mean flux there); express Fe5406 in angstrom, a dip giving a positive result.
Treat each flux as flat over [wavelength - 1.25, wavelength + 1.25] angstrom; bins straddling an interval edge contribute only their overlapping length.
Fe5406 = 3.1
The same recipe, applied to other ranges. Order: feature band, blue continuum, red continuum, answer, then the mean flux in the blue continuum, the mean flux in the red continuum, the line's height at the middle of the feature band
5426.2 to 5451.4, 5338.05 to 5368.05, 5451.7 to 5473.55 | 1.6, 27.2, 27.6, 27.5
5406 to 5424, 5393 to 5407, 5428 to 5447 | -1.3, 23.9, 25.7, 24.6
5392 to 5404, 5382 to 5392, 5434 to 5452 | 1.2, 27.3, 26.4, 27.1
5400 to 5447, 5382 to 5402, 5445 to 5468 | 0.4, 25.8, 26.7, 26.2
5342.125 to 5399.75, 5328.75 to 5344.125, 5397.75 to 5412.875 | -4.2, 25.2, 24.5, 24.9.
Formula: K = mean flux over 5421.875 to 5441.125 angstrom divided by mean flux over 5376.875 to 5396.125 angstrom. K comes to 1.0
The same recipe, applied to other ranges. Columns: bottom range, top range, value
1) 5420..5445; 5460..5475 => 1.05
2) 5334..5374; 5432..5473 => 1.01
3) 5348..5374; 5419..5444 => 0.98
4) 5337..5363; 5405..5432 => 0.96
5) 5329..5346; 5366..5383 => 1.04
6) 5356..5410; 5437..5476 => 1.04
